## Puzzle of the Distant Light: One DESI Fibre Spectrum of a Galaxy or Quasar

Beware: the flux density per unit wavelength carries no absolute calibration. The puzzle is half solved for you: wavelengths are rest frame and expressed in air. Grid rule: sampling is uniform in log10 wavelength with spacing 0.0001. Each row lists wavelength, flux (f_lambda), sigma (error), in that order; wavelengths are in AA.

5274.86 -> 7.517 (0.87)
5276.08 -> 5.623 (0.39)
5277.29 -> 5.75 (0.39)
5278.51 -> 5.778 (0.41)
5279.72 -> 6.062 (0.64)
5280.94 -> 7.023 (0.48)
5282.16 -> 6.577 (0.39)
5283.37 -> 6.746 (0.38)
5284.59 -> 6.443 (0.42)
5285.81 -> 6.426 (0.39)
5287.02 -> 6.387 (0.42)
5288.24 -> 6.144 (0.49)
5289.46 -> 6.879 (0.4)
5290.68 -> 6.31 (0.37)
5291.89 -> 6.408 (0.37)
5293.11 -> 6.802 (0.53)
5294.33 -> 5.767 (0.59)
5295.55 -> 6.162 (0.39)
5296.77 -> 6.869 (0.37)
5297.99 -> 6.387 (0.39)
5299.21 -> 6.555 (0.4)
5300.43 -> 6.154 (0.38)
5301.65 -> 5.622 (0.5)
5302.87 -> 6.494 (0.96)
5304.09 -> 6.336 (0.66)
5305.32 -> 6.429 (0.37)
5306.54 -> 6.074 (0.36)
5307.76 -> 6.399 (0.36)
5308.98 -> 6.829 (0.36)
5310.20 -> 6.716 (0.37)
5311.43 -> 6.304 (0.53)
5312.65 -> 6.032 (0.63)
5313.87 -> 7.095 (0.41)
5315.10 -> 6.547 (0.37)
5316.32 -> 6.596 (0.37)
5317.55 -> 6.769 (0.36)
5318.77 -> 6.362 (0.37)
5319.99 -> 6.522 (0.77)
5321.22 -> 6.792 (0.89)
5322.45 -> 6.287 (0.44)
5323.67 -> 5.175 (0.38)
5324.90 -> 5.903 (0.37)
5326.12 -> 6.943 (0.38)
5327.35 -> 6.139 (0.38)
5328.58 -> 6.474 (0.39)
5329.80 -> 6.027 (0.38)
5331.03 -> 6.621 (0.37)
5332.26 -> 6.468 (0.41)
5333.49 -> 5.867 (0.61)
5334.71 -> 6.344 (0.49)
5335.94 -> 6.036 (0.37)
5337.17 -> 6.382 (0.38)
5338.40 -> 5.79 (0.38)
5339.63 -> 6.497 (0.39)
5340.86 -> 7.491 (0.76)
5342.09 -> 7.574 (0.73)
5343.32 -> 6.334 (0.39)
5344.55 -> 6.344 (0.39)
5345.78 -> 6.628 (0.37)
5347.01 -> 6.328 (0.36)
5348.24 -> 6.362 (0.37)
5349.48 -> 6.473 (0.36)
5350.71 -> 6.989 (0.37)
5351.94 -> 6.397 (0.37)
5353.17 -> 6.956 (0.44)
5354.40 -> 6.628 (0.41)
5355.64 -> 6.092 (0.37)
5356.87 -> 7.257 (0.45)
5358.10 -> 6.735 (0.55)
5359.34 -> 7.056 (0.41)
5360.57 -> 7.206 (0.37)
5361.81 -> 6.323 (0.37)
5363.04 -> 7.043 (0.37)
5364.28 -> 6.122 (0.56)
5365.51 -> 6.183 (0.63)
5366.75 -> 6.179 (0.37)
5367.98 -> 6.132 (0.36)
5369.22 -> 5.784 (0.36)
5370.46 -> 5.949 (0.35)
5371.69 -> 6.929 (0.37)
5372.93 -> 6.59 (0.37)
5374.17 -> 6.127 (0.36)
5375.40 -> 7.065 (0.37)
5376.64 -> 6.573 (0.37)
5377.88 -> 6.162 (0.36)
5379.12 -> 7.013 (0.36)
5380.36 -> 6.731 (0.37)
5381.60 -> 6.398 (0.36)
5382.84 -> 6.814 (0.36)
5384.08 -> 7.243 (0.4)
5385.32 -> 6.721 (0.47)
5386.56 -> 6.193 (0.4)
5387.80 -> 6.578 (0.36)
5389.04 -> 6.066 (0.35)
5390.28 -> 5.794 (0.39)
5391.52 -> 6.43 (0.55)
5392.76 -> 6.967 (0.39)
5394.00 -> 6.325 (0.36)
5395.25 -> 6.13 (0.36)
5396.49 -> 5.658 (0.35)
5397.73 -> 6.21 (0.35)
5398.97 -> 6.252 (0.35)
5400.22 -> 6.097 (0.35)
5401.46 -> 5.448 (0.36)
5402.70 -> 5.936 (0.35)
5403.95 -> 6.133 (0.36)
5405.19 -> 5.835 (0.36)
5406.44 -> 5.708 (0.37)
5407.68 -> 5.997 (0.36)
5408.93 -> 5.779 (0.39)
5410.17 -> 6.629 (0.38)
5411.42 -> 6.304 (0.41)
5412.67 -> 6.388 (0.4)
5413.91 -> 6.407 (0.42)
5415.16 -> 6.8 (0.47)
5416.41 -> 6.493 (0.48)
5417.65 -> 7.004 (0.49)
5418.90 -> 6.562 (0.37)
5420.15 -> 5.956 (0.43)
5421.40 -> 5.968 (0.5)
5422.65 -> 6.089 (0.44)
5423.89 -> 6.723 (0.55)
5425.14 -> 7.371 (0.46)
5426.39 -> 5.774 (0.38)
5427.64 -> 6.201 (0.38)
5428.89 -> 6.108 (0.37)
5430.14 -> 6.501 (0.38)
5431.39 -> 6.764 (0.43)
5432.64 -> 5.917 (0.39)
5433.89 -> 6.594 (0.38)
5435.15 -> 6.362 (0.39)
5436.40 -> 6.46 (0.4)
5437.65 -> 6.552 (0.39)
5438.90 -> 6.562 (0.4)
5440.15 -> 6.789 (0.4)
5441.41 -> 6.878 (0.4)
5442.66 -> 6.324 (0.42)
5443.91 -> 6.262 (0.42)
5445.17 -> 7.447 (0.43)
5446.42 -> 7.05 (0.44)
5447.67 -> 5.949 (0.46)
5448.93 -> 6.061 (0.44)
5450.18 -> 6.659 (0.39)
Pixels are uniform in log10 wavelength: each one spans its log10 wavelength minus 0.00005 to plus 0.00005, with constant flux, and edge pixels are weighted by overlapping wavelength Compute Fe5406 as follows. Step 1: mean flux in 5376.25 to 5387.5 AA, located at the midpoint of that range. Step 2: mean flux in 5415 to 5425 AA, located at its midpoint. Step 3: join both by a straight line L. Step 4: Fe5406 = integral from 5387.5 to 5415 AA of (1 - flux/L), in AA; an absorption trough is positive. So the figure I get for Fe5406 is 1.7 AA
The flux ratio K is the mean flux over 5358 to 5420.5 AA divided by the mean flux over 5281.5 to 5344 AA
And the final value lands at 0.99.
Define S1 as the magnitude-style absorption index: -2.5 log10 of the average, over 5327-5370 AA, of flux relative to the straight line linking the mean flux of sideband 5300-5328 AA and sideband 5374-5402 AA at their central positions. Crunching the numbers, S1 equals -0.02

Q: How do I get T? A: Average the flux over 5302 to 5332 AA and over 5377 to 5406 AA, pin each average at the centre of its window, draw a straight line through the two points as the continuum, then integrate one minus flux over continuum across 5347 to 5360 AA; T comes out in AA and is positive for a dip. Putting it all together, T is -0.66 AA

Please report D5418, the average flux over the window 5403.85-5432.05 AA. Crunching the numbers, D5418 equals 6.33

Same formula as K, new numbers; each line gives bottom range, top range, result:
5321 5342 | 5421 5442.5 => 1.02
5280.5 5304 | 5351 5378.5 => 1.02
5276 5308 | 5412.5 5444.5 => 1.02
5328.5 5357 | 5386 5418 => 0.95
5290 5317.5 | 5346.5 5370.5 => 1.02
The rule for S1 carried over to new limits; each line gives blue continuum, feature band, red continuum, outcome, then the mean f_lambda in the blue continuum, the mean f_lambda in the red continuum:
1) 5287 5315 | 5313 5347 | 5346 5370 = 0.00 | 6.4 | 6.54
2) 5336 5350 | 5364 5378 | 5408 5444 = 0.03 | 6.54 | 6.43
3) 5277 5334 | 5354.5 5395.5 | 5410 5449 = -0.01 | 6.37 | 6.48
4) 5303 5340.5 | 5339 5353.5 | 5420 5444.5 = -0.05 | 6.37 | 6.42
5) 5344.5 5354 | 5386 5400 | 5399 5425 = 0.02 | 6.58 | 6.24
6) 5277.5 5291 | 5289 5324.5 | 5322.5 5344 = 0.00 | 6.41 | 6.36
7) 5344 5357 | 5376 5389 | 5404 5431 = -0.03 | 6.56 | 6.32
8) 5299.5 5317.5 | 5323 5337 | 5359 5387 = 0.05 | 6.41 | 6.54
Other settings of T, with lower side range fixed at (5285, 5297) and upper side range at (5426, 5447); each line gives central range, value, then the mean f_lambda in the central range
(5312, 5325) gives 0.1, 6.39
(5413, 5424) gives 0.1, 6.44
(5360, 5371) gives 0.2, 6.32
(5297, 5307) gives 0.2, 6.28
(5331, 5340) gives 0.3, 6.22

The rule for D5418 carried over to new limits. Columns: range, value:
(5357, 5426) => 6.39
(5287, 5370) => 6.44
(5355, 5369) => 6.55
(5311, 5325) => 6.38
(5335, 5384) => 6.56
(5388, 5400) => 6.21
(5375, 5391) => 6.56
